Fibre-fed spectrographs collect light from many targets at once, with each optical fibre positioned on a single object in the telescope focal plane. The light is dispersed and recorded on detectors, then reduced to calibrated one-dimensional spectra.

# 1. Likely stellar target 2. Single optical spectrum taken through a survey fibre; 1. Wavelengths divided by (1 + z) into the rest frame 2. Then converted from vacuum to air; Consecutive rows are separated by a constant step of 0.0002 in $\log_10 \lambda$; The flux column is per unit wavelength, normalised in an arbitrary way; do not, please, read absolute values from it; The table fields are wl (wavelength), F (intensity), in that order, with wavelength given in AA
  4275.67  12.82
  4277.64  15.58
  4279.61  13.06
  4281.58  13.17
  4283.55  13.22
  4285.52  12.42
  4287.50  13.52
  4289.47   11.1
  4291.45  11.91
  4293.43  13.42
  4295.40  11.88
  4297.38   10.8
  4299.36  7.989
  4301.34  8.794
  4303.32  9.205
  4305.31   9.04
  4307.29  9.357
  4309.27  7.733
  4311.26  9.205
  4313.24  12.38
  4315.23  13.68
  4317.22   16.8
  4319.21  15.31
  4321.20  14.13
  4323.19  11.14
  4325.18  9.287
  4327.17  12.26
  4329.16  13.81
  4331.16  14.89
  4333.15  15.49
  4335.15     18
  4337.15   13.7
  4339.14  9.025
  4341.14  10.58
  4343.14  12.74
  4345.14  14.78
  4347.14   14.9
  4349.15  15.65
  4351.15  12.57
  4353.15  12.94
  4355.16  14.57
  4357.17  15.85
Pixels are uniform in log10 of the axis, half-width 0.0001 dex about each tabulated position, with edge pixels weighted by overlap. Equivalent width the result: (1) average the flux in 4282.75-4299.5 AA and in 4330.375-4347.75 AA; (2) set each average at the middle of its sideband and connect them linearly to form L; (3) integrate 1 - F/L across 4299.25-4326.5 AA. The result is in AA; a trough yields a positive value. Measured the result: 3.6 AA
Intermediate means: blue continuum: 12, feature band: 11.1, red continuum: 13.8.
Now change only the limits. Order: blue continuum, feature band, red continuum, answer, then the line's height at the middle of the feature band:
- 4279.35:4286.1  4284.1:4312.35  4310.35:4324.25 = 5.6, 13.1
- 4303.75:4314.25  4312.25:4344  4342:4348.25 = -4.2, 11.9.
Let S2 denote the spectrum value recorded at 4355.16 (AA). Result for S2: 14.57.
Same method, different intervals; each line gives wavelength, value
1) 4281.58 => 13.17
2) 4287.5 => 13.52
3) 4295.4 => 11.88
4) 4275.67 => 12.82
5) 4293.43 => 13.42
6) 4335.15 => 18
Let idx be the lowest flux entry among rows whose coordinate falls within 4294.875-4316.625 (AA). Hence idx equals 7.733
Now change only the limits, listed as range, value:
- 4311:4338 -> 9.205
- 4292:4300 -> 7.989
